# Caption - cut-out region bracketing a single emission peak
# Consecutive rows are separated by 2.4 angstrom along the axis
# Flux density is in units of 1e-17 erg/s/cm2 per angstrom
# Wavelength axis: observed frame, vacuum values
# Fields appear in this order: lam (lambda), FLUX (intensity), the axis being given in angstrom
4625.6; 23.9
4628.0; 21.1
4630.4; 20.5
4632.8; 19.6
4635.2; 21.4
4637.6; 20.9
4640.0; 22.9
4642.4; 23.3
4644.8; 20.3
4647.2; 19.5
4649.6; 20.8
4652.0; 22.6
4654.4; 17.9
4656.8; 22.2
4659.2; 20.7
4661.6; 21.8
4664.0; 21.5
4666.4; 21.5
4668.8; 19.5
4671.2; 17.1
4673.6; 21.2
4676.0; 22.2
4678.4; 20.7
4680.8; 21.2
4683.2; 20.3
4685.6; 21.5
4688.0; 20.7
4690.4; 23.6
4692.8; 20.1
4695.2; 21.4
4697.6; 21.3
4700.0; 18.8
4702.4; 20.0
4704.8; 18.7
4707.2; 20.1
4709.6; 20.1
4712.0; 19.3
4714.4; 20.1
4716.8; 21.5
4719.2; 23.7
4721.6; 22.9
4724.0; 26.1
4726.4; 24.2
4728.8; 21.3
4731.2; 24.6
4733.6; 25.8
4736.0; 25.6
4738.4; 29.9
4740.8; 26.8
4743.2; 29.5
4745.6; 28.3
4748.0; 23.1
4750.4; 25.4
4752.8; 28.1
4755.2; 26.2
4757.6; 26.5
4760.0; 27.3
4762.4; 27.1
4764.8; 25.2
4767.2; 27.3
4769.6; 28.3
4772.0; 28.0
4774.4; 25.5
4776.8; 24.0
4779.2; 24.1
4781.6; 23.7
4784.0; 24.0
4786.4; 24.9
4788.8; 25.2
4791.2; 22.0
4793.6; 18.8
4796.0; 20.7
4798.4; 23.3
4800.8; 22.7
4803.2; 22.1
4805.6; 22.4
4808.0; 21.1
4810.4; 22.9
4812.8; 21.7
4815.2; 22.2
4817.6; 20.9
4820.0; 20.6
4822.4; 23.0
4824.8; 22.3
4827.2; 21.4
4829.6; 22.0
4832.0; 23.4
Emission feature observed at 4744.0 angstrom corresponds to H-gamma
